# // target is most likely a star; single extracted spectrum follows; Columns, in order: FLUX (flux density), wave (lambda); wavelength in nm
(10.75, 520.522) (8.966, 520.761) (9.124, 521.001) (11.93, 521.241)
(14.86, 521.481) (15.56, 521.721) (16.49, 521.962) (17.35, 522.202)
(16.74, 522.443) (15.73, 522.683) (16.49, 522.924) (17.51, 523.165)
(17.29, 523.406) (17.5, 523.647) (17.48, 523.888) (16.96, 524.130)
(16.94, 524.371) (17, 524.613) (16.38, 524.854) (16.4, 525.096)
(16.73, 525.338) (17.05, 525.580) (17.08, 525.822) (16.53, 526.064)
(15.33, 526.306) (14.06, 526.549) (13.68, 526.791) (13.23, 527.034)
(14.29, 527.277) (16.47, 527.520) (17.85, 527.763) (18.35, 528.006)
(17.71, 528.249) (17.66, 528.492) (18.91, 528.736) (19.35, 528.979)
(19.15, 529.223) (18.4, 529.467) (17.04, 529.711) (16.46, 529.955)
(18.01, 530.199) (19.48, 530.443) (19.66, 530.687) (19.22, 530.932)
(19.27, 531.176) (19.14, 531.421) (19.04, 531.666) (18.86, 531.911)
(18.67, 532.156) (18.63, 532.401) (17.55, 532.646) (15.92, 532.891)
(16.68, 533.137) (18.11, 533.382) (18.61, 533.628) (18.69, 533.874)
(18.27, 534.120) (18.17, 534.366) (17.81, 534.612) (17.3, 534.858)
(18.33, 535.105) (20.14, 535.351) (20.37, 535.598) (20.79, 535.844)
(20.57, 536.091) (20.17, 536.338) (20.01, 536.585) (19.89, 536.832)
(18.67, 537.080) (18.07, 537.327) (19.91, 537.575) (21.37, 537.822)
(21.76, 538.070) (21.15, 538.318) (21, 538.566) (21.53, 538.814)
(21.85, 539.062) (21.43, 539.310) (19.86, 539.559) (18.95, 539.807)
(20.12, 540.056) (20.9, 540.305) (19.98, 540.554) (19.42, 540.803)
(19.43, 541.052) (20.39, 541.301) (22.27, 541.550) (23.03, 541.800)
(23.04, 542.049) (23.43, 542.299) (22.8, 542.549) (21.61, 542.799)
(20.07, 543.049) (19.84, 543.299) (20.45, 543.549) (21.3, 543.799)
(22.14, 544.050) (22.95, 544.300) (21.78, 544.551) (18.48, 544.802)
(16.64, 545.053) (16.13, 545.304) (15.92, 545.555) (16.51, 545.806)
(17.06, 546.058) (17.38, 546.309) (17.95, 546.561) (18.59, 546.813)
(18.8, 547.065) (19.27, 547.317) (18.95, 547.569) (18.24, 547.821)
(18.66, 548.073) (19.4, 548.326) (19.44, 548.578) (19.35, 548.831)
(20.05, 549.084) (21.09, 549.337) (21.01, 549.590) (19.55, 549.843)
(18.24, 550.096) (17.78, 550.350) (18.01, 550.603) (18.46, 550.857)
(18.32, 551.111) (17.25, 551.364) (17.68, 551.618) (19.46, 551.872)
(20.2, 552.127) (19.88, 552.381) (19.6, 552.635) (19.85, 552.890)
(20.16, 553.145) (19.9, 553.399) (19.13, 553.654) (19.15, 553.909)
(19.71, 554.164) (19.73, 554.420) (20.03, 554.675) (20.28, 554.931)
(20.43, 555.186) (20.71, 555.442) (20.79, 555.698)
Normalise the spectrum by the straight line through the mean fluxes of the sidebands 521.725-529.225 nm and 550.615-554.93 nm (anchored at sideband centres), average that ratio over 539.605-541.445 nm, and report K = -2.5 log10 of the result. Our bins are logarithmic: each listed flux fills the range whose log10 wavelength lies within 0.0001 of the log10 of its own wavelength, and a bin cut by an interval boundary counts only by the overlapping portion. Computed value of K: -0.102 mag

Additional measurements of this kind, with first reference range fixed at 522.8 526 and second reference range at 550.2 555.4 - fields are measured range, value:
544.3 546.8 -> 0.049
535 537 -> -0.121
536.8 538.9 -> -0.130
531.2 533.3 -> -0.031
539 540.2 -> -0.122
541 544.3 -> -0.173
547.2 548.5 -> -0.003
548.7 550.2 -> -0.050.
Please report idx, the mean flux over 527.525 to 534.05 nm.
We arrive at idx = 18.3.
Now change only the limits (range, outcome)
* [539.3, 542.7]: 21.1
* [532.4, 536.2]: 18.5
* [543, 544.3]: 21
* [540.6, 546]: 20.3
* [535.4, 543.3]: 20.7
